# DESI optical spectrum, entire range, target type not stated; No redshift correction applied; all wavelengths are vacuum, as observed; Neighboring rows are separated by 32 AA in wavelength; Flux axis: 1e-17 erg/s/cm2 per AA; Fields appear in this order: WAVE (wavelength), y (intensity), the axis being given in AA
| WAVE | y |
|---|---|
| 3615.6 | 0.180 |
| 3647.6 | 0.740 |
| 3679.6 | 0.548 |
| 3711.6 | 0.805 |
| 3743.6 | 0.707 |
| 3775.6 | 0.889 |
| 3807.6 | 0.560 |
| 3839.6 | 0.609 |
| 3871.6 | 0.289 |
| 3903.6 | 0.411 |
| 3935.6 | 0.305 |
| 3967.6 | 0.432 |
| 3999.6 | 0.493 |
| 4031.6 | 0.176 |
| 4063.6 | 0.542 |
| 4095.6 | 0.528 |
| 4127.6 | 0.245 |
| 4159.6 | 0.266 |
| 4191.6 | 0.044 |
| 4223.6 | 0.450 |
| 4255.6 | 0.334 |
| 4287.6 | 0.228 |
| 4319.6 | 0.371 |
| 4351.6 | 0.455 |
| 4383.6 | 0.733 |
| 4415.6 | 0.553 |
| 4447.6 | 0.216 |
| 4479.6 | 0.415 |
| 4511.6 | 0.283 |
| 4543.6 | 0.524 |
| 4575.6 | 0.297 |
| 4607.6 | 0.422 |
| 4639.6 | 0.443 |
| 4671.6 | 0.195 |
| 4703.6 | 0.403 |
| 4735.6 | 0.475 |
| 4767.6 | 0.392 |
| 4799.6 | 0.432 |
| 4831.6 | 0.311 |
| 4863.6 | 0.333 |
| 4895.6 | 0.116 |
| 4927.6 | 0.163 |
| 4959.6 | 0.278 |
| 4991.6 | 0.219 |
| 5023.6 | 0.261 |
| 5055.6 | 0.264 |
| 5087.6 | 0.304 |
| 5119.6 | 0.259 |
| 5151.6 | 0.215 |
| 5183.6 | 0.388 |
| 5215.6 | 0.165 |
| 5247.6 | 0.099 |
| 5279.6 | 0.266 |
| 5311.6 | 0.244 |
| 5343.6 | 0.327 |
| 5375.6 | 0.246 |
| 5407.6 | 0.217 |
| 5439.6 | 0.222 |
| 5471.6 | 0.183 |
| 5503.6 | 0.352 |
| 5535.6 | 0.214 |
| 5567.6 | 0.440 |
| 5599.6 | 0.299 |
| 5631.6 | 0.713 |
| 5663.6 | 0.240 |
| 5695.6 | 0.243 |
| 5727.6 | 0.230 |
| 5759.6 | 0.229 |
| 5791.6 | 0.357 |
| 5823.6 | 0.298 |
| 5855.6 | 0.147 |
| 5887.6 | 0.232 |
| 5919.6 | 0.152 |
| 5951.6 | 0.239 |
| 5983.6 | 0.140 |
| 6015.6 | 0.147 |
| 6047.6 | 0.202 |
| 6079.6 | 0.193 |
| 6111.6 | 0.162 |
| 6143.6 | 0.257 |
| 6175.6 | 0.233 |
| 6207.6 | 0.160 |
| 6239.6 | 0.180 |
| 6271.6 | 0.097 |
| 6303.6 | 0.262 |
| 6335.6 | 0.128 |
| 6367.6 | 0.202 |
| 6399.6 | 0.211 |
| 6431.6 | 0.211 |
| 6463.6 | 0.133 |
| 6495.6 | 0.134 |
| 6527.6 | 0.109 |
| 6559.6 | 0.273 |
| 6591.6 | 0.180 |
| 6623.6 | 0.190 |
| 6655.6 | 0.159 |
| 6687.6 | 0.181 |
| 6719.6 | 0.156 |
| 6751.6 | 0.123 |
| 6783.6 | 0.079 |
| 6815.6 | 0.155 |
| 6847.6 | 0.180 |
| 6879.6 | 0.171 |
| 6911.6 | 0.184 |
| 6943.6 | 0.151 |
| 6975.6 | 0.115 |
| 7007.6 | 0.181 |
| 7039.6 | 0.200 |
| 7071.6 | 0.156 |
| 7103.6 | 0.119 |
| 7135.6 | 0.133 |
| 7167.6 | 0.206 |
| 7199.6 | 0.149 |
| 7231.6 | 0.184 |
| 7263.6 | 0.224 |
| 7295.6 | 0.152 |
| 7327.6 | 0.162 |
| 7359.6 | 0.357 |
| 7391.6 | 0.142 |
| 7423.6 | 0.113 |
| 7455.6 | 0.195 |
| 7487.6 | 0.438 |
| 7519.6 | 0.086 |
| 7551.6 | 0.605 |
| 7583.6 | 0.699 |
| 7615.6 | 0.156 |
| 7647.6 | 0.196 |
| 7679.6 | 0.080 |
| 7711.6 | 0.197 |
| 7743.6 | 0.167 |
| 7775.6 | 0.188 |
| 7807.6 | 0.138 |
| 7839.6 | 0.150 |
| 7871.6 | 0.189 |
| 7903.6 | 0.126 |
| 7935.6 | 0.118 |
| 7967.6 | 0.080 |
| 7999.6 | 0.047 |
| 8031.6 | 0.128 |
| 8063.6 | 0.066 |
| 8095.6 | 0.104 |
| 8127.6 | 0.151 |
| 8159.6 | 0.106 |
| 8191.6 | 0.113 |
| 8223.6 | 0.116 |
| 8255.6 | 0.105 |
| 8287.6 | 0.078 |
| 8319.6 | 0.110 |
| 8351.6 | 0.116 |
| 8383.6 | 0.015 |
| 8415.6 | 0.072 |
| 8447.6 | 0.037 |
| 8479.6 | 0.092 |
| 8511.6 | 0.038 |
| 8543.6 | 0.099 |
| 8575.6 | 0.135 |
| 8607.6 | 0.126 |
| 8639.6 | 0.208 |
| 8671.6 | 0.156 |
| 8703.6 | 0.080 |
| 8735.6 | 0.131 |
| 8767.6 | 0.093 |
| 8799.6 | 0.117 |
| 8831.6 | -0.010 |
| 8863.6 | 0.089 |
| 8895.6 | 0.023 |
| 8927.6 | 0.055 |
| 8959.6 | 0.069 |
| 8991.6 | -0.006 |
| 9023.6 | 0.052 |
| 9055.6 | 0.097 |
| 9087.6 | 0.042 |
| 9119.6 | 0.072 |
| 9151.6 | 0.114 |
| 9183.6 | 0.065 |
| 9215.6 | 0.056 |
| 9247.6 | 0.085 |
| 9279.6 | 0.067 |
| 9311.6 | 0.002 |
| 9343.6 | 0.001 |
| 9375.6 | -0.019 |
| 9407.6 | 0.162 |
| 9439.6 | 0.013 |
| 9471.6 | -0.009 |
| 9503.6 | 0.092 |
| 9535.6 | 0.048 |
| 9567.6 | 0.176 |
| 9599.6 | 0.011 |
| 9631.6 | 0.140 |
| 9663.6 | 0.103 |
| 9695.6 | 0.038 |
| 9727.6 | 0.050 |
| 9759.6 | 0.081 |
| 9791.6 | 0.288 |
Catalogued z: 0.511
